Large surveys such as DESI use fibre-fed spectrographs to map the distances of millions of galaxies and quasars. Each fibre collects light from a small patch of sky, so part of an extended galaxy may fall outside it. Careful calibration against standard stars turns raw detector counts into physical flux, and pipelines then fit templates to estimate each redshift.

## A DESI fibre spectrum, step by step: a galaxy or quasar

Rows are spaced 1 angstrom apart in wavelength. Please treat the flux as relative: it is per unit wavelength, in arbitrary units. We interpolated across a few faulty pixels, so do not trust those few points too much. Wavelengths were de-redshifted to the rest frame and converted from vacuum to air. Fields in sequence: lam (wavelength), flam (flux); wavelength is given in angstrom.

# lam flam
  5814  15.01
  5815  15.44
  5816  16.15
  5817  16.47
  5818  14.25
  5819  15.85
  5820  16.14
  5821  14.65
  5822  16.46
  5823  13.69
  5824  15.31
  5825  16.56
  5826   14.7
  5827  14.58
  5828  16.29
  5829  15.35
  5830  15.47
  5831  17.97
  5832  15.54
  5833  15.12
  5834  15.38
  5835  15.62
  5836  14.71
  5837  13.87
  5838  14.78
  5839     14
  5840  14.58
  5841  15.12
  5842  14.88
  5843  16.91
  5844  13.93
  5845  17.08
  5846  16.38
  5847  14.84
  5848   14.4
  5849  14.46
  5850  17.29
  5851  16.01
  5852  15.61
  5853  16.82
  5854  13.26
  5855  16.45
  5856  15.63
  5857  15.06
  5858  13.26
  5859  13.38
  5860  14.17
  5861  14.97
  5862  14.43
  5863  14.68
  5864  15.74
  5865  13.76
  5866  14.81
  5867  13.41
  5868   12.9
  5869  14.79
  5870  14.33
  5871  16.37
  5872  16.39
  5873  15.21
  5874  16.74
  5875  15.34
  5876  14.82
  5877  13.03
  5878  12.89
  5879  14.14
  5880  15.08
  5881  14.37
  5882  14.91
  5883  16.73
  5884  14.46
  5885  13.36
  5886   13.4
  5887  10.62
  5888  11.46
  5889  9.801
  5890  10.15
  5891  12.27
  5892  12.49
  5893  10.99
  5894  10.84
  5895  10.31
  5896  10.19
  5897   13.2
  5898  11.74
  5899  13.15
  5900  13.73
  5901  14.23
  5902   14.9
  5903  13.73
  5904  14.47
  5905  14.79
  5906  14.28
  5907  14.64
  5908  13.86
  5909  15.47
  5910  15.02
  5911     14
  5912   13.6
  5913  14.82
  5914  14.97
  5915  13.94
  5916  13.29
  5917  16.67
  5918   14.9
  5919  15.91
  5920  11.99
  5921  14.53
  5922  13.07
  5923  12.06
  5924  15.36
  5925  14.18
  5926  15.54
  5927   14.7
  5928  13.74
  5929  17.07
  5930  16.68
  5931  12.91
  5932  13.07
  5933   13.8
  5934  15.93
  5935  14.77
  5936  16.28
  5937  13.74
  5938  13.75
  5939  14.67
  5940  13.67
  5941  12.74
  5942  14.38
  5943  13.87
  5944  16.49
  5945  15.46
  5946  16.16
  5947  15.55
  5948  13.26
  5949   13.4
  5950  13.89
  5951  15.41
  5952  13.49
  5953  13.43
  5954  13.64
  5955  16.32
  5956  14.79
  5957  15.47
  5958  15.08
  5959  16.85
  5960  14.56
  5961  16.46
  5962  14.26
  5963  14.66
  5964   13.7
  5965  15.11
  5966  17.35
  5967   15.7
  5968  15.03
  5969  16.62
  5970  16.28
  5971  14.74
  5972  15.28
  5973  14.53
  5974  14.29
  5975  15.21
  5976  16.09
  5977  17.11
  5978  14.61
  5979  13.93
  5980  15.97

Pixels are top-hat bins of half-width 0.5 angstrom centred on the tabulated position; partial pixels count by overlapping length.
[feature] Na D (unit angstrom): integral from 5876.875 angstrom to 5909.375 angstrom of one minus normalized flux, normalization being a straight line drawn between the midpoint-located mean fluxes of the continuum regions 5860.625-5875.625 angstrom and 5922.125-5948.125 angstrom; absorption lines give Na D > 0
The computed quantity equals 3.7 angstrom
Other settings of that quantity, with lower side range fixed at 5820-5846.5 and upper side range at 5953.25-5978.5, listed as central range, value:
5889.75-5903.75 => 2.7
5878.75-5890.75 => 1.7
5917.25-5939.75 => 1.2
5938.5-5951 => 0.7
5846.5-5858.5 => 0.1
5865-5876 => 0.3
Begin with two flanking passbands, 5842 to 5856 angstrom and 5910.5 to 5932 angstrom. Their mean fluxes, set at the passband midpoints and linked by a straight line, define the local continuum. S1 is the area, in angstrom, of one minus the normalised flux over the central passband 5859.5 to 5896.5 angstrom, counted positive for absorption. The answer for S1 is 3.7 angstrom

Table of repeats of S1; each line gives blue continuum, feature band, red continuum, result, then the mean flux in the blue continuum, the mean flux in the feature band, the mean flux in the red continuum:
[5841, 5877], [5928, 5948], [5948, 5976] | 0.40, 15.1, 14.7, 15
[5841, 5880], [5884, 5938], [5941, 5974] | 4.69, 15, 13.7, 15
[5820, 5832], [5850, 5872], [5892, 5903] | -1.30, 15.6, 14.8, 12.4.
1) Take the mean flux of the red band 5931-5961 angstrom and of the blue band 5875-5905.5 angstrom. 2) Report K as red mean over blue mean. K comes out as 1.12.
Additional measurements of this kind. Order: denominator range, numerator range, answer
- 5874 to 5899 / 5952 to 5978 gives 1.19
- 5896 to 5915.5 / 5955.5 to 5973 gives 1.10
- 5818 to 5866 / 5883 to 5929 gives 0.89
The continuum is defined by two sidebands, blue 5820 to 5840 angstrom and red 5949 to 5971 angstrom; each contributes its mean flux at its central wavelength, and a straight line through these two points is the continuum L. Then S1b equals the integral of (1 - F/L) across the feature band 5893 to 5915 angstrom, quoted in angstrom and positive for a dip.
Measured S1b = 2.33 angstrom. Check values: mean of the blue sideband 15.3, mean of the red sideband 15.1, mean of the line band 13.6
